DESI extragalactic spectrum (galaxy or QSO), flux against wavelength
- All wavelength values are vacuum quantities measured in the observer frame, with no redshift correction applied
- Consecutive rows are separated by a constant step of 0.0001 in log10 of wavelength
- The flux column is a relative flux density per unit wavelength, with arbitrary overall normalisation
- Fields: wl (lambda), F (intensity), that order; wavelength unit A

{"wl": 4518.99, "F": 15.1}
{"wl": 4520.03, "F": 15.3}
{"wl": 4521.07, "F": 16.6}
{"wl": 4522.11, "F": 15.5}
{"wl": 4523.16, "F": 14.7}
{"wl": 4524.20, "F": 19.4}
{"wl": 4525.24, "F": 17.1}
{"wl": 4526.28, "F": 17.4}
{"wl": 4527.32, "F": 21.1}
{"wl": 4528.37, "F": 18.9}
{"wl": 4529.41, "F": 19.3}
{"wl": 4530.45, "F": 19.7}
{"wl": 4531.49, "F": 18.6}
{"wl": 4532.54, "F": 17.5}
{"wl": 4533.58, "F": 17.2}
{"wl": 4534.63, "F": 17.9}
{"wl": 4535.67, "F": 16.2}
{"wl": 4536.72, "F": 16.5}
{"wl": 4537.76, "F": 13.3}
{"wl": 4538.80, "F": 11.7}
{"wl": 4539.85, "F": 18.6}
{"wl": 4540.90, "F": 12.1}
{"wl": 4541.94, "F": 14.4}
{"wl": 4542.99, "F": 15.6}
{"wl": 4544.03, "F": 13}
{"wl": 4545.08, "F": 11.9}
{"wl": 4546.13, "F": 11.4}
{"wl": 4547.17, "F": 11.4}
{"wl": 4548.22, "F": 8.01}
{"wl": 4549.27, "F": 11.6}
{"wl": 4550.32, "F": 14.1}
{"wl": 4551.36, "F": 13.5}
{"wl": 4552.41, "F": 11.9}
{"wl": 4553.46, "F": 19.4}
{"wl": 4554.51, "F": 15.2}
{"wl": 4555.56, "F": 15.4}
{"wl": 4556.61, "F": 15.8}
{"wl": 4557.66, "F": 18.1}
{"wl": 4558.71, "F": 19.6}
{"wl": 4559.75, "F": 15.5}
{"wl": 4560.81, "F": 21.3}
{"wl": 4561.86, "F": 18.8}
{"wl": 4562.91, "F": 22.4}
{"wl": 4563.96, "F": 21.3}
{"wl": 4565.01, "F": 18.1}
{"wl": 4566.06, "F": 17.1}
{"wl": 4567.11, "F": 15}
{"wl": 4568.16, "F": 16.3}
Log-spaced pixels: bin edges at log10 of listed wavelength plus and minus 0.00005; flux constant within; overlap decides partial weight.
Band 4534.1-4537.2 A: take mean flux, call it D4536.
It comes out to 16.8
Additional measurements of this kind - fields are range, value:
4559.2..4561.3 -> 18.4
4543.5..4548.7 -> 11.2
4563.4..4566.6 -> 18.9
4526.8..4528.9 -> 20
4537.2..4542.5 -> 14.1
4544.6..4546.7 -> 11.7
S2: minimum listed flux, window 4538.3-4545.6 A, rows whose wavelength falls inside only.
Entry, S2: 11.7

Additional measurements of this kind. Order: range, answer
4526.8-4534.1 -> 17.2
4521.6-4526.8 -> 14.7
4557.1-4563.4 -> 15.5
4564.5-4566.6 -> 17.1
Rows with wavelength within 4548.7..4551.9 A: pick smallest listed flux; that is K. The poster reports 11.6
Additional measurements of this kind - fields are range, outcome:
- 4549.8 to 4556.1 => 11.9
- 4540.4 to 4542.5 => 12.1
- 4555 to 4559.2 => 15.4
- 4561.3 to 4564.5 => 18.8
